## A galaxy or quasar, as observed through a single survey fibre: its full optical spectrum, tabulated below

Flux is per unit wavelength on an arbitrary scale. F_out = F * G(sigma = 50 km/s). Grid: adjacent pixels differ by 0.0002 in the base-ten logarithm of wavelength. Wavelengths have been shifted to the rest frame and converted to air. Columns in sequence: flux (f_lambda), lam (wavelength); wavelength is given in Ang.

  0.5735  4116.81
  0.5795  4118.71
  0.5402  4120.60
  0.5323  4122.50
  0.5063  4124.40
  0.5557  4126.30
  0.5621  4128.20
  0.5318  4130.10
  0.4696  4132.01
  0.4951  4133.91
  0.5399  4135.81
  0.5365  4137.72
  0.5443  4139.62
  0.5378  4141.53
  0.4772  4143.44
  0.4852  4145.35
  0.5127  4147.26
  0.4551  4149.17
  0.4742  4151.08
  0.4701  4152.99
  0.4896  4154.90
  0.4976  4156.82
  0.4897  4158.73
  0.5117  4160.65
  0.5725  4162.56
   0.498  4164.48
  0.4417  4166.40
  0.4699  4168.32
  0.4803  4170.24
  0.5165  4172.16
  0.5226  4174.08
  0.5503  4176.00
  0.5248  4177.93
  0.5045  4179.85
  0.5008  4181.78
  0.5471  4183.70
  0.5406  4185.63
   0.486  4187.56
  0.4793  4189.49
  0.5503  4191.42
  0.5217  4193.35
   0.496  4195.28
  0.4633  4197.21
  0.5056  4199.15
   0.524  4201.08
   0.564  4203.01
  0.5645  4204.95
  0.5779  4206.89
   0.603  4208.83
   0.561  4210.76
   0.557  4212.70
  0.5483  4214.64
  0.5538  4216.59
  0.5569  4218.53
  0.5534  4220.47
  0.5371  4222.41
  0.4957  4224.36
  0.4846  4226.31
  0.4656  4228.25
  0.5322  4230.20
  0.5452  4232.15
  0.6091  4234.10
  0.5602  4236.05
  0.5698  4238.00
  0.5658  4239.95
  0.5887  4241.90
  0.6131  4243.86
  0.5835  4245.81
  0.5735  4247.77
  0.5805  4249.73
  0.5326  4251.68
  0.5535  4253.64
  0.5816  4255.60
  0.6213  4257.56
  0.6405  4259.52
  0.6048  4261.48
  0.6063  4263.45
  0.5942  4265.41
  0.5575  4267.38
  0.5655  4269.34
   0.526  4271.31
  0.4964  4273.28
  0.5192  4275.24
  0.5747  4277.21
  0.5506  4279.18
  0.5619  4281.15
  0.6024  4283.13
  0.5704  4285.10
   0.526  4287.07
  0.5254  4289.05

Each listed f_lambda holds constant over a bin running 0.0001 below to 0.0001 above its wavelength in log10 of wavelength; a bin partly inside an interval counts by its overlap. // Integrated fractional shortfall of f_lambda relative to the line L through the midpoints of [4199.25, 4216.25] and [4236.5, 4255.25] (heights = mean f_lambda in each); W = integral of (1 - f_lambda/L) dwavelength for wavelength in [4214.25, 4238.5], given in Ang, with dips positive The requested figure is 1.2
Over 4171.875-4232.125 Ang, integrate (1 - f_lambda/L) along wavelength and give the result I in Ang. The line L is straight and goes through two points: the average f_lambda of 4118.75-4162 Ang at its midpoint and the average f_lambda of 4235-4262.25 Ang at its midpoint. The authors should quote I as 2.6 Ang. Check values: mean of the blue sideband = 0.512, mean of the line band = 0.529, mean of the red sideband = 0.584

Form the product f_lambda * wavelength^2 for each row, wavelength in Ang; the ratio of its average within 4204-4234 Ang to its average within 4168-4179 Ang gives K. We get 1.08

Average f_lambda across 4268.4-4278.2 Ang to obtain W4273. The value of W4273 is 0.536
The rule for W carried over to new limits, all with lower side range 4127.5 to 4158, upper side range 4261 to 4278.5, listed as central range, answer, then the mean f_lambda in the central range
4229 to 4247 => -0.9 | 0.573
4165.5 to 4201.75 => 1.1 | 0.507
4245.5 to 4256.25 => -0.3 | 0.566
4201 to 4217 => -0.9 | 0.564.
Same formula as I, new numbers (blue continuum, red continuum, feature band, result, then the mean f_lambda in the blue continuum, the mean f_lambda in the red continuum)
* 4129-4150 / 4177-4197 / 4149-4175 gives 0.9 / 0.508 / 0.513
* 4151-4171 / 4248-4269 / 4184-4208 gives 0.1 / 0.491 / 0.586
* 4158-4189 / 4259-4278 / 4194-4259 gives -1.3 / 0.509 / 0.567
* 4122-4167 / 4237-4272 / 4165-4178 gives 0.7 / 0.508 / 0.581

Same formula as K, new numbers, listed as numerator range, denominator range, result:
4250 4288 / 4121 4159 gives 1.19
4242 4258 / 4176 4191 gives 1.16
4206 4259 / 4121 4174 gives 1.15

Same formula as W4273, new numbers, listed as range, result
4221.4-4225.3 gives 0.517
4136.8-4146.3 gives 0.516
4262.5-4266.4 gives 0.6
